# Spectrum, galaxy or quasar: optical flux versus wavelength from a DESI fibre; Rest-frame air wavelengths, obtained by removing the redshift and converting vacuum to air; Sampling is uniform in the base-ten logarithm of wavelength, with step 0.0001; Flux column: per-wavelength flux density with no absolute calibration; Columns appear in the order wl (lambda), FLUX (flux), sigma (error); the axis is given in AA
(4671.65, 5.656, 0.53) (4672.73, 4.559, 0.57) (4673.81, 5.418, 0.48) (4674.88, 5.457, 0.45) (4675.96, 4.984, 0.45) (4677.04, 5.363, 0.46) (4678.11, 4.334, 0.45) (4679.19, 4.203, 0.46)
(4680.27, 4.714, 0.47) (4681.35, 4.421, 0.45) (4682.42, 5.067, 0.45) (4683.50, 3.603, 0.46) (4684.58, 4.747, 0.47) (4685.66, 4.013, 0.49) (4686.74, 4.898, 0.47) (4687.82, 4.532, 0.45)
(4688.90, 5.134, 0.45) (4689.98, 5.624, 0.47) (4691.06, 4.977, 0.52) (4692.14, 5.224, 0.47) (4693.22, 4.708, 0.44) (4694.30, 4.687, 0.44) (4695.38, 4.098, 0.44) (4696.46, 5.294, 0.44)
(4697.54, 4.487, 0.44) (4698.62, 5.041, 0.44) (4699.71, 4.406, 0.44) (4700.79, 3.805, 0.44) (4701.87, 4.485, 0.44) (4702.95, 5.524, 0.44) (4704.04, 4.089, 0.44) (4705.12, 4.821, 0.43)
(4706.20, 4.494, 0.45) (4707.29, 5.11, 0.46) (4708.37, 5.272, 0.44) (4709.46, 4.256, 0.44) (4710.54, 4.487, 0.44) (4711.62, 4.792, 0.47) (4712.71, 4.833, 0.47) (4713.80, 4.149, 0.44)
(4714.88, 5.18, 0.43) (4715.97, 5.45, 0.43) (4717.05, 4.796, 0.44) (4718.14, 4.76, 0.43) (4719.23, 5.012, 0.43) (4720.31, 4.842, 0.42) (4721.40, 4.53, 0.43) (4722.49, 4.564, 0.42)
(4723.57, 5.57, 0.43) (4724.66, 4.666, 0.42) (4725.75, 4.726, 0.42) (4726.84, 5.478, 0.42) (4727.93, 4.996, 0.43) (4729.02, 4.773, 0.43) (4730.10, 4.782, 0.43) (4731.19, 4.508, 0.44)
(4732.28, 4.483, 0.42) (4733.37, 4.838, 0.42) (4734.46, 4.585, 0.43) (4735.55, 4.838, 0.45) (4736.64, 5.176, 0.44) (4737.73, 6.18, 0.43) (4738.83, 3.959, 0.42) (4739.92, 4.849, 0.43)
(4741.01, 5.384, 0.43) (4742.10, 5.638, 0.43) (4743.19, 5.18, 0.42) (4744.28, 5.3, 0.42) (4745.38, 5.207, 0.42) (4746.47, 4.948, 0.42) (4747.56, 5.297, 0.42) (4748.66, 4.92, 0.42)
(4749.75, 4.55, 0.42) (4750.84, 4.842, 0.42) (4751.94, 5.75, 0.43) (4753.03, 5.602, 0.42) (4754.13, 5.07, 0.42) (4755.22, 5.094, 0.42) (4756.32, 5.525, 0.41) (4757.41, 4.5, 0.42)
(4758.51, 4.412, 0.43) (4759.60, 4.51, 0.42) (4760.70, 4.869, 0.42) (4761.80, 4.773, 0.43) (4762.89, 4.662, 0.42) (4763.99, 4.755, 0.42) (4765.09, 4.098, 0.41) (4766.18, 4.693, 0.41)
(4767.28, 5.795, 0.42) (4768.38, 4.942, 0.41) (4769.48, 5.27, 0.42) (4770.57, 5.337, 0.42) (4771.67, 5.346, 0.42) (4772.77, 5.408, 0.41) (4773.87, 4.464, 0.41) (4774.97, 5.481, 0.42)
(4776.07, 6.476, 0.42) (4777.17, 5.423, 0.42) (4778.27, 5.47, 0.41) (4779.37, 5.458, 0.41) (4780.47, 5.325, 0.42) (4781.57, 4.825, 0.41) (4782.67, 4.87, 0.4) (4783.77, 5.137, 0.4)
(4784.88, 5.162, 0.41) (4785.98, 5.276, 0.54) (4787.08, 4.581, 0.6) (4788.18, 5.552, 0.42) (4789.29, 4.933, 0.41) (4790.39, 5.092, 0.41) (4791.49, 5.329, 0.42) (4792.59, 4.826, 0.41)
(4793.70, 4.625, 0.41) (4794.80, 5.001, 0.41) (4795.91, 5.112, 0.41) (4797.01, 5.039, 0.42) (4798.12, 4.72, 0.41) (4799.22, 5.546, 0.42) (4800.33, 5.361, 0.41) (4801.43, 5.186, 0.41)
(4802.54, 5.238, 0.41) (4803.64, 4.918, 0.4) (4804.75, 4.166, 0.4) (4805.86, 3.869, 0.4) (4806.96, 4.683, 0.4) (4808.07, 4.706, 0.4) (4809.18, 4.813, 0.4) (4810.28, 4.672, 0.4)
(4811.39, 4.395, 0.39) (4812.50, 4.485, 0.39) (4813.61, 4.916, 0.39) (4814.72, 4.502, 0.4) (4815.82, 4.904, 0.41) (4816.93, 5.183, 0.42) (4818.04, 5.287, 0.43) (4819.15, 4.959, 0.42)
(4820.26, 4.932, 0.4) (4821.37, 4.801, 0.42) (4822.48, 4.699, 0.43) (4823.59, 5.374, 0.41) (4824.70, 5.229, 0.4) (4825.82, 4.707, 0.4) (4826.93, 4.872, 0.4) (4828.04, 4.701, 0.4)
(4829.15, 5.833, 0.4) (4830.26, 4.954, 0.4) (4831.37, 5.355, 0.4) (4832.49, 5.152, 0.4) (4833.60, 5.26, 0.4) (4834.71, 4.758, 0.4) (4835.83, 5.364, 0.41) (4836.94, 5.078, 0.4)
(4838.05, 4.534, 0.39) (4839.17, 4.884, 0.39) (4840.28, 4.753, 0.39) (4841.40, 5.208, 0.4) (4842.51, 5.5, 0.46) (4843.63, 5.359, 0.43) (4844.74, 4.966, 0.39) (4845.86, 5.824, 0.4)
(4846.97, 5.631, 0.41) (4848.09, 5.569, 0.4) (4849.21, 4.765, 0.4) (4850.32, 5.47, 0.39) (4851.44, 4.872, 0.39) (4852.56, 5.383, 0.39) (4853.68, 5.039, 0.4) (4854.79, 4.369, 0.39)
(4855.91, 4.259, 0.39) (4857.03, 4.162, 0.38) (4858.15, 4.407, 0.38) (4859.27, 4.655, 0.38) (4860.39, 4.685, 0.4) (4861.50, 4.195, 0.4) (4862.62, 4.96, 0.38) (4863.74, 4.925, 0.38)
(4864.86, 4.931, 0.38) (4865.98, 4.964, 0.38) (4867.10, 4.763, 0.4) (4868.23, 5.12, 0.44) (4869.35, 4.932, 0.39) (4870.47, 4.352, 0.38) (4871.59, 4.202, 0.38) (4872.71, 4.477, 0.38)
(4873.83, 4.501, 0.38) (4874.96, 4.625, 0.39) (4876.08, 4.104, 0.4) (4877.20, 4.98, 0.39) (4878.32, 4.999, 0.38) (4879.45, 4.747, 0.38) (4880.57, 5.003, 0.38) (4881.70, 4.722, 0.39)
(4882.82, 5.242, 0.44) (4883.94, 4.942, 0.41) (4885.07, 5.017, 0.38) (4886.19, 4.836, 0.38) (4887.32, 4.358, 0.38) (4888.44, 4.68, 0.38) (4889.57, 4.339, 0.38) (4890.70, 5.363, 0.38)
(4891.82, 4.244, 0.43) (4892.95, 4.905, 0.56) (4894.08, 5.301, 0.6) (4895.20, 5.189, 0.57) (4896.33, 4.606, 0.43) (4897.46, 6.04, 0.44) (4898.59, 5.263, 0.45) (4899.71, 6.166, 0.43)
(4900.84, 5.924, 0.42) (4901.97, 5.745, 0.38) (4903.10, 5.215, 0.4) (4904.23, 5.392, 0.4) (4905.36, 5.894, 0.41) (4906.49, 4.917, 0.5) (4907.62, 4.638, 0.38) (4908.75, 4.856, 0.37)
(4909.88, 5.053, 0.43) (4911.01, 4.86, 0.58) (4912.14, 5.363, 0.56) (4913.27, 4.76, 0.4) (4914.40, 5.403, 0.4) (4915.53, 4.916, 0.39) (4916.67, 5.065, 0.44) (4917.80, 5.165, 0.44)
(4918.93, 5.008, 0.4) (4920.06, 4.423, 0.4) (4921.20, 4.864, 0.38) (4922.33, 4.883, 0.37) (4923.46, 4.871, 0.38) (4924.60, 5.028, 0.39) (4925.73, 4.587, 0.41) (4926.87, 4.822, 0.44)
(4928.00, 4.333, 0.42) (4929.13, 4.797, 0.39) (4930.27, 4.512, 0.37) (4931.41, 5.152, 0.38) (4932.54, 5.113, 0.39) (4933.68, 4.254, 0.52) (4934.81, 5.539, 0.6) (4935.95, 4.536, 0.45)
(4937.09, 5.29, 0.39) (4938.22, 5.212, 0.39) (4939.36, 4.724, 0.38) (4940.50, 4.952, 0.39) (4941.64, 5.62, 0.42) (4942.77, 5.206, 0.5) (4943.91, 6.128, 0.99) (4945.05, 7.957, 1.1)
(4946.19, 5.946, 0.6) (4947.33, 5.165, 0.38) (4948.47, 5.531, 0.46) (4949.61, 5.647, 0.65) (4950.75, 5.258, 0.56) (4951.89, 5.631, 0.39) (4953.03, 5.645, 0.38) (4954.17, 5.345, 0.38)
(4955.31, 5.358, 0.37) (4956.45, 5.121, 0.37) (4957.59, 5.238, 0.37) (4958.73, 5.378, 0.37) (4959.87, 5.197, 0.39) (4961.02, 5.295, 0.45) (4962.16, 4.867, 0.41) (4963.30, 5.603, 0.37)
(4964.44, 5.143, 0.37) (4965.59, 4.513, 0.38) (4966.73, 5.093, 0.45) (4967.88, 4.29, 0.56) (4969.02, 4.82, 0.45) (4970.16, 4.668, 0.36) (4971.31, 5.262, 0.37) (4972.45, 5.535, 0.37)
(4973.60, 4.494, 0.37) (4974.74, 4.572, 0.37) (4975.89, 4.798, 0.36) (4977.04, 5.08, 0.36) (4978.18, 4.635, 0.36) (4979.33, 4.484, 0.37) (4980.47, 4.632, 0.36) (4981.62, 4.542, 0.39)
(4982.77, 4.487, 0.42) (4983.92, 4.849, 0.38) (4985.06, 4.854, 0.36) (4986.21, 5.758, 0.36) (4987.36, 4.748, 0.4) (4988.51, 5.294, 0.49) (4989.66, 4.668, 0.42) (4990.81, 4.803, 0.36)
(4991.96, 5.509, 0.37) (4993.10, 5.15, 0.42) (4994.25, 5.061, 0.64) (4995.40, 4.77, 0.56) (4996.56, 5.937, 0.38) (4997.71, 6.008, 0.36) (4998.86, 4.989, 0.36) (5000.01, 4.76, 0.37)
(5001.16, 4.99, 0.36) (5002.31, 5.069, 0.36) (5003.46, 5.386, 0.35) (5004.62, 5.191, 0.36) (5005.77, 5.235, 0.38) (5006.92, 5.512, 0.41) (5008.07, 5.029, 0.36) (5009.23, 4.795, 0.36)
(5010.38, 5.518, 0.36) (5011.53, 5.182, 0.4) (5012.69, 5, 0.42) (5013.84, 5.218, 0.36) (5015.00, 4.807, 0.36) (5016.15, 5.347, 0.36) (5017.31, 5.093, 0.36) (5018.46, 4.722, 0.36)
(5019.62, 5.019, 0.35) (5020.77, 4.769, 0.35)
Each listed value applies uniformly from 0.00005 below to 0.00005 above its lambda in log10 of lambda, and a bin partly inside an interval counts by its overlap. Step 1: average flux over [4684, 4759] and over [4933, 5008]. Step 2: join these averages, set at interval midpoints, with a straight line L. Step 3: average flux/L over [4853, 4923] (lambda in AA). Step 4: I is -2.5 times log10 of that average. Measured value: 0.04 mag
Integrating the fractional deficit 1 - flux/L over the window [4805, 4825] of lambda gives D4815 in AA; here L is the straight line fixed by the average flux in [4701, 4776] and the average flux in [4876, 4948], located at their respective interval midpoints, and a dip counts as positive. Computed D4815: 0.9 AA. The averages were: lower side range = 4.94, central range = 4.79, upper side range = 5.09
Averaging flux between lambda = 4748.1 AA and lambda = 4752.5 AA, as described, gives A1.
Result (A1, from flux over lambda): 5.02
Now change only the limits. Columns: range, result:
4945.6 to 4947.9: 5.57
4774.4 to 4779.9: 5.66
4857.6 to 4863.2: 4.59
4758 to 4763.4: 4.65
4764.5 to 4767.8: 4.86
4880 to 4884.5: 4.98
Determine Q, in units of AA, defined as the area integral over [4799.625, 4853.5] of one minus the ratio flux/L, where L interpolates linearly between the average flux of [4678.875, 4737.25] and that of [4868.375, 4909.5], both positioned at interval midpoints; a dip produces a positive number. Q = -1.2 AA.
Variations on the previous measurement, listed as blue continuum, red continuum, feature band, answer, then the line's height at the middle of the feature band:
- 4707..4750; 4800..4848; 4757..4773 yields 0.2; 4.95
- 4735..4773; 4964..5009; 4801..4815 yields 1.0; 5.03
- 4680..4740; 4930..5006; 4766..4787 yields -1.7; 4.87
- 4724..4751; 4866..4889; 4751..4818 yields -1.5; 4.89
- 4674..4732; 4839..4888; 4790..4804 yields -0.7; 4.82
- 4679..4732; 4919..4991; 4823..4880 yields 0.2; 4.93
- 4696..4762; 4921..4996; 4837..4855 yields -0.6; 4.99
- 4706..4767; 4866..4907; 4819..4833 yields -0.3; 4.95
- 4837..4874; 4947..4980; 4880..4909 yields -0.9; 4.95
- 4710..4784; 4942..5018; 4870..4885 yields 1.2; 5.1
